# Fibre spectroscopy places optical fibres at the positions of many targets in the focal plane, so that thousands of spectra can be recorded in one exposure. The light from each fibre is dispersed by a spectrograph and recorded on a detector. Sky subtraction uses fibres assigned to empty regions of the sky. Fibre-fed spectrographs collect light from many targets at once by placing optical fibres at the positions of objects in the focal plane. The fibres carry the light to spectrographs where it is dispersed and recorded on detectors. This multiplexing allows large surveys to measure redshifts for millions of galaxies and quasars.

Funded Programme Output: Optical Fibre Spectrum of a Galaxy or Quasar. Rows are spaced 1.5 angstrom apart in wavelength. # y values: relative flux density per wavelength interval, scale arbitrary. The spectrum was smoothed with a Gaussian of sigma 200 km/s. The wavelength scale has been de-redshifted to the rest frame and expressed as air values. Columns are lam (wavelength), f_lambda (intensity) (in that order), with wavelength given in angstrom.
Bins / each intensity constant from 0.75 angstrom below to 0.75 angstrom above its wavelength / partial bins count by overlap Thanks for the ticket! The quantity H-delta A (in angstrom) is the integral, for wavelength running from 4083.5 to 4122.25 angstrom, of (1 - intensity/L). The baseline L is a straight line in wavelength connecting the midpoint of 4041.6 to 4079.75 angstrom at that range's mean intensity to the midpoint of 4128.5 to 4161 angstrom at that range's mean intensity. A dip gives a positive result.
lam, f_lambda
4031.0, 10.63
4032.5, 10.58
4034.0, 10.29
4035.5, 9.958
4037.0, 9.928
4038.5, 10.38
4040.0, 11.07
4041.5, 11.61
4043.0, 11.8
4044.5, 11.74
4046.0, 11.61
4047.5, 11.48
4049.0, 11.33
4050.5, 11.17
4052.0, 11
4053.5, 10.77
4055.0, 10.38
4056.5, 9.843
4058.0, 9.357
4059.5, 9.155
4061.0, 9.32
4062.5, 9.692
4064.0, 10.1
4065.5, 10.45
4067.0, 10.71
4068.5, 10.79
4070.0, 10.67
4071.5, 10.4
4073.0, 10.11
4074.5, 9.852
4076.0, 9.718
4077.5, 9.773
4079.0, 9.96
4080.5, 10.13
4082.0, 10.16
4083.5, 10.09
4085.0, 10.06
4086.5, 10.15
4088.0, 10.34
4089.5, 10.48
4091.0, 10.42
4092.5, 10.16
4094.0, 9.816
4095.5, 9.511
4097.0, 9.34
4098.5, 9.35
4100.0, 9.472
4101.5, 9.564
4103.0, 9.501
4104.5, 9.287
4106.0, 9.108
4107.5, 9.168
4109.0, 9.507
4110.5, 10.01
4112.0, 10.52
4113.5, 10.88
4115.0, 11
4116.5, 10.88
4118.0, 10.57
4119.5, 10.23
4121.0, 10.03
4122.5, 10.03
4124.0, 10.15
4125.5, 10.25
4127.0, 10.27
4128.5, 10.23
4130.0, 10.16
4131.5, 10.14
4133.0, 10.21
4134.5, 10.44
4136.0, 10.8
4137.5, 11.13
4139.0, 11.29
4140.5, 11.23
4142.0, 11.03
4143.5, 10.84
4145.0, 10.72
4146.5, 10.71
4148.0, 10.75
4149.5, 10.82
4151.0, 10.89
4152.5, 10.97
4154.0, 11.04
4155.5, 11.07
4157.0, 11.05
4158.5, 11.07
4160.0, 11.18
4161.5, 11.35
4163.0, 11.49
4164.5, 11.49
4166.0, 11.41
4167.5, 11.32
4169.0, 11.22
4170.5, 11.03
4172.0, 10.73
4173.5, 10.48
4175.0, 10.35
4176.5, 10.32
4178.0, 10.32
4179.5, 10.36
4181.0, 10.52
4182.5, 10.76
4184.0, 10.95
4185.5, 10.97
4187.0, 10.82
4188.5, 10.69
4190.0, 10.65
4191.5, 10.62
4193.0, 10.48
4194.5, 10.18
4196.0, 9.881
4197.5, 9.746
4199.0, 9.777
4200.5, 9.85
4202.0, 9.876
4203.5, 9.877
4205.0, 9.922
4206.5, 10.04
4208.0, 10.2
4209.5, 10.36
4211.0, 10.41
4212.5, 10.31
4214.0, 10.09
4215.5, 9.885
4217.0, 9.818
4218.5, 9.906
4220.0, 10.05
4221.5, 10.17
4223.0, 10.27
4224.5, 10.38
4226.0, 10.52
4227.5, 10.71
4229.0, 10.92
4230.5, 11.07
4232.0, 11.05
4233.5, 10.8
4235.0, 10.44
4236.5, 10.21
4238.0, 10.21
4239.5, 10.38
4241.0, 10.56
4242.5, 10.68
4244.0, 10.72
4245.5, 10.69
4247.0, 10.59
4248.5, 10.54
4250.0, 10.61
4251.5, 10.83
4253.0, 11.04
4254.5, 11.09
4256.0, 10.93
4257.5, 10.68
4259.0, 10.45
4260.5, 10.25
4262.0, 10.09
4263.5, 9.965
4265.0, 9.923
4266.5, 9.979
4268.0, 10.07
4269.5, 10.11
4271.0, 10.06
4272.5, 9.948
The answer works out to 2.4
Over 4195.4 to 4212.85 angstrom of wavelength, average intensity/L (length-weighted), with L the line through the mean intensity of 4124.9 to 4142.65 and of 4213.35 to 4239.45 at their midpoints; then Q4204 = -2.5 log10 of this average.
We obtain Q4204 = 0.04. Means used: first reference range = 10.6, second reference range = 10.4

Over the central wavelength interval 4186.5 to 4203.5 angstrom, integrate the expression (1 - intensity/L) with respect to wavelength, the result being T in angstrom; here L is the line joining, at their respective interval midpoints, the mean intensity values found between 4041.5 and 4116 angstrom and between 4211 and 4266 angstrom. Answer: 0.3 angstrom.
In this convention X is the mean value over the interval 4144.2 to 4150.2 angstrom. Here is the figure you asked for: 10.8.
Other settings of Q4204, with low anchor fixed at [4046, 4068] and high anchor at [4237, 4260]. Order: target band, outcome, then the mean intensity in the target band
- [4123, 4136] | 0.02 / 10.3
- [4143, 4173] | -0.05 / 11.1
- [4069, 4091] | 0.03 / 10.2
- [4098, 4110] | 0.12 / 9.38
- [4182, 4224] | 0.04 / 10.2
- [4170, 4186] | 0.00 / 10.6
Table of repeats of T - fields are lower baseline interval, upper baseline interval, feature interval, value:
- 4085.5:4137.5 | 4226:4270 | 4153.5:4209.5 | -1.7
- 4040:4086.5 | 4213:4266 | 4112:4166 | -1.6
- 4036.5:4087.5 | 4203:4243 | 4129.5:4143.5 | -0.5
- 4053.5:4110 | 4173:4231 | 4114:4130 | -0.5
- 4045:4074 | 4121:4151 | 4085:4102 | 1.0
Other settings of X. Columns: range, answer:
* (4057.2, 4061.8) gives 9.29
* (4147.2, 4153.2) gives 10.9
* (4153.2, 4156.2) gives 11.1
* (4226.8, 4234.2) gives 10.9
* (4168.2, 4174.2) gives 10.9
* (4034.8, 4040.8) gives 10.3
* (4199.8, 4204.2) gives 9.87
